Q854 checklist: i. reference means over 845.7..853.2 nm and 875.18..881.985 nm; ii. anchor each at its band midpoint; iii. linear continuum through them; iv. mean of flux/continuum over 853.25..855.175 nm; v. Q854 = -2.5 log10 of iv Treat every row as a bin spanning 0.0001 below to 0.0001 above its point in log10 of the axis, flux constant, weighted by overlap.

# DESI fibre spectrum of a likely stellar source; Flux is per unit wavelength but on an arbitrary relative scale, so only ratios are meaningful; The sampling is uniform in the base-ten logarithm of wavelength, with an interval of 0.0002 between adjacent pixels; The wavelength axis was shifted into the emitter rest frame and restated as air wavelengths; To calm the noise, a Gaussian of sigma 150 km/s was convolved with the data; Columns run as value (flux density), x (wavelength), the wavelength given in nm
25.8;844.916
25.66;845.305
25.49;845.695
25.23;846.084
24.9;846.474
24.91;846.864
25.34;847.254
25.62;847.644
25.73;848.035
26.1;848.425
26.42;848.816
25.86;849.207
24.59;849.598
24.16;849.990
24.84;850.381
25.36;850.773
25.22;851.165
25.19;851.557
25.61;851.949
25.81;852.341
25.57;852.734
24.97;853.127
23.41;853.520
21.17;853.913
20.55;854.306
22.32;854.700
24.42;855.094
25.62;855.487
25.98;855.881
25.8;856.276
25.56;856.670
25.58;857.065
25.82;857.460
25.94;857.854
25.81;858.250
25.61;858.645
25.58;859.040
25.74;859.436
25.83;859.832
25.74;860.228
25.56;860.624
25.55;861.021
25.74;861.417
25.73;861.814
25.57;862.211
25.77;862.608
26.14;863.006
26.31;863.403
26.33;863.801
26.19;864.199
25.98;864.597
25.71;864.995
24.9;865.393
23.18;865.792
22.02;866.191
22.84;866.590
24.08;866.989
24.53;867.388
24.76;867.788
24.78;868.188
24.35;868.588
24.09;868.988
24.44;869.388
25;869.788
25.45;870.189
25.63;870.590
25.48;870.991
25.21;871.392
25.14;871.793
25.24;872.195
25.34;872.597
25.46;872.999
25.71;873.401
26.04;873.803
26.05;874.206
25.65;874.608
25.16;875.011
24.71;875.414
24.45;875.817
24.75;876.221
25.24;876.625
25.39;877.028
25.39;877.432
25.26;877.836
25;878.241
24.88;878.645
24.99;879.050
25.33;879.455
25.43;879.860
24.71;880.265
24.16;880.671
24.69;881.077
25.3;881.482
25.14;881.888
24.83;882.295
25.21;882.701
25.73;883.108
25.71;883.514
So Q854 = 0.13 mag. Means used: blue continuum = 25.3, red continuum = 25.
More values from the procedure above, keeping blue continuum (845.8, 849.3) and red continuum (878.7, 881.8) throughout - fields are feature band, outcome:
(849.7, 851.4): 0.027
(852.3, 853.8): 0.036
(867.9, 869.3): 0.032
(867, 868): 0.029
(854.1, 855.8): 0.089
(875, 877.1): 0.005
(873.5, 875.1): -0.030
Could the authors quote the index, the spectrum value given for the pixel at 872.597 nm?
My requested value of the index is 25.34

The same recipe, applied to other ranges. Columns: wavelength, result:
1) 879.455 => 25.33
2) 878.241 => 25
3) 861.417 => 25.74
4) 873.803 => 26.04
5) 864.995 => 25.71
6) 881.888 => 25.14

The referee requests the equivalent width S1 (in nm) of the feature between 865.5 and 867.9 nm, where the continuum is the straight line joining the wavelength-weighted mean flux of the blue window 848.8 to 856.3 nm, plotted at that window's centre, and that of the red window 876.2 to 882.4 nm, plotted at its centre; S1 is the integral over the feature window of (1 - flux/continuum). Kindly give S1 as 0.12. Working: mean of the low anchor 24.6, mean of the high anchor 25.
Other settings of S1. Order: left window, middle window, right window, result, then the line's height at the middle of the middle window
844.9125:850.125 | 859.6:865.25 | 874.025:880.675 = -0.133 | 25.3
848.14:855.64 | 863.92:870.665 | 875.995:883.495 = 0.077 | 24.9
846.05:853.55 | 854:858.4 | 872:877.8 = 0.094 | 25.3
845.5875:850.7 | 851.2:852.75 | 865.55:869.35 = -0.029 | 25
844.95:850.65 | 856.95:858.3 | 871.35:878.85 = -0.025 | 25.3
